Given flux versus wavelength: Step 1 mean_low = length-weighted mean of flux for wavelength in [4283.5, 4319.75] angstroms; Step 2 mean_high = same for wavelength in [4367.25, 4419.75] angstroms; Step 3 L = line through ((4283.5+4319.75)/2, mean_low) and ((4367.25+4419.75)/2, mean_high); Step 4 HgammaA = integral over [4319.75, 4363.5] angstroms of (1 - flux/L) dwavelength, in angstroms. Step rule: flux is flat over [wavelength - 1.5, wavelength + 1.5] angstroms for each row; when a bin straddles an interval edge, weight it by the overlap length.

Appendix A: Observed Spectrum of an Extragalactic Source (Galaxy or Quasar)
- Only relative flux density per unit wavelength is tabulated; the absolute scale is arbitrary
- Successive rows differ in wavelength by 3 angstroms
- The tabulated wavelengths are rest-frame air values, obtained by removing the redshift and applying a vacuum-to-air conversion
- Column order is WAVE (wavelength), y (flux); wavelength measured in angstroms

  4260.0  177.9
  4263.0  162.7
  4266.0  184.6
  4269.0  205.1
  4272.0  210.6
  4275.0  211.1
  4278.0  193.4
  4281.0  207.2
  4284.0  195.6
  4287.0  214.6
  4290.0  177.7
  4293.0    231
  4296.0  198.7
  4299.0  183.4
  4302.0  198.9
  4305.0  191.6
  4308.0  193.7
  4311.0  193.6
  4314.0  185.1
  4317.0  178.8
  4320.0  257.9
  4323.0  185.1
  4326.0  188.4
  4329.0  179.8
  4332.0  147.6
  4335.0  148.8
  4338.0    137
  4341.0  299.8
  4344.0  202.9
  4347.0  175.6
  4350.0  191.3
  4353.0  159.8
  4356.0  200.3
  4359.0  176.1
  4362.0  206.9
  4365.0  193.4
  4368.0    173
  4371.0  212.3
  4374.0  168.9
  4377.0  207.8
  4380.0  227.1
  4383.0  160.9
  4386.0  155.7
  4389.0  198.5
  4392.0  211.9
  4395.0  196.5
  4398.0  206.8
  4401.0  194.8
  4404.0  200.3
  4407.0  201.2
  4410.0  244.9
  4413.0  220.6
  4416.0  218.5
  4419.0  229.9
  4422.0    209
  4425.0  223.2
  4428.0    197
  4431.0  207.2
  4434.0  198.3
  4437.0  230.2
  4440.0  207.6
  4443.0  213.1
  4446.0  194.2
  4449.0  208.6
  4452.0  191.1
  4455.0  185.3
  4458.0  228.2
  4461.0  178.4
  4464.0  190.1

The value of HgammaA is 2.3 angstroms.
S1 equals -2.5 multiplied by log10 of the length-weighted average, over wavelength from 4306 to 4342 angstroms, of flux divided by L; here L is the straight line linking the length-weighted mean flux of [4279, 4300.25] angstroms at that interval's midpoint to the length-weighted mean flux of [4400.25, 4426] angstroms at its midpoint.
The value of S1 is 0.086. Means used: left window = 201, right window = 216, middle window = 190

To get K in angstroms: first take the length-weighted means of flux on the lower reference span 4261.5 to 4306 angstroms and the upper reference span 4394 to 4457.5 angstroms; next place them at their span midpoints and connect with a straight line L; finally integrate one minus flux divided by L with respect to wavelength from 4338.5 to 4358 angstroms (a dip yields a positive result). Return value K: 0.20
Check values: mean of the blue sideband 198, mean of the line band 201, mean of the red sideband 209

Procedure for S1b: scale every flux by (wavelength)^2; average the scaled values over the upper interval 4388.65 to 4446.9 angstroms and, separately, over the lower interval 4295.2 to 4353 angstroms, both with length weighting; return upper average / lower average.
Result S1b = 1.15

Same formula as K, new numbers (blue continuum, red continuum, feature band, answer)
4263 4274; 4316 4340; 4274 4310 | -1.89 angstroms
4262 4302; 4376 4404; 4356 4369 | 0.46 angstroms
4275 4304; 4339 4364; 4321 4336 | 2.00 angstroms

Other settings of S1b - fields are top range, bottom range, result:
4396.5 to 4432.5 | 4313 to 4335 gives 1.19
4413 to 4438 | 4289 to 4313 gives 1.16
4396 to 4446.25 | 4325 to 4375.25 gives 1.18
